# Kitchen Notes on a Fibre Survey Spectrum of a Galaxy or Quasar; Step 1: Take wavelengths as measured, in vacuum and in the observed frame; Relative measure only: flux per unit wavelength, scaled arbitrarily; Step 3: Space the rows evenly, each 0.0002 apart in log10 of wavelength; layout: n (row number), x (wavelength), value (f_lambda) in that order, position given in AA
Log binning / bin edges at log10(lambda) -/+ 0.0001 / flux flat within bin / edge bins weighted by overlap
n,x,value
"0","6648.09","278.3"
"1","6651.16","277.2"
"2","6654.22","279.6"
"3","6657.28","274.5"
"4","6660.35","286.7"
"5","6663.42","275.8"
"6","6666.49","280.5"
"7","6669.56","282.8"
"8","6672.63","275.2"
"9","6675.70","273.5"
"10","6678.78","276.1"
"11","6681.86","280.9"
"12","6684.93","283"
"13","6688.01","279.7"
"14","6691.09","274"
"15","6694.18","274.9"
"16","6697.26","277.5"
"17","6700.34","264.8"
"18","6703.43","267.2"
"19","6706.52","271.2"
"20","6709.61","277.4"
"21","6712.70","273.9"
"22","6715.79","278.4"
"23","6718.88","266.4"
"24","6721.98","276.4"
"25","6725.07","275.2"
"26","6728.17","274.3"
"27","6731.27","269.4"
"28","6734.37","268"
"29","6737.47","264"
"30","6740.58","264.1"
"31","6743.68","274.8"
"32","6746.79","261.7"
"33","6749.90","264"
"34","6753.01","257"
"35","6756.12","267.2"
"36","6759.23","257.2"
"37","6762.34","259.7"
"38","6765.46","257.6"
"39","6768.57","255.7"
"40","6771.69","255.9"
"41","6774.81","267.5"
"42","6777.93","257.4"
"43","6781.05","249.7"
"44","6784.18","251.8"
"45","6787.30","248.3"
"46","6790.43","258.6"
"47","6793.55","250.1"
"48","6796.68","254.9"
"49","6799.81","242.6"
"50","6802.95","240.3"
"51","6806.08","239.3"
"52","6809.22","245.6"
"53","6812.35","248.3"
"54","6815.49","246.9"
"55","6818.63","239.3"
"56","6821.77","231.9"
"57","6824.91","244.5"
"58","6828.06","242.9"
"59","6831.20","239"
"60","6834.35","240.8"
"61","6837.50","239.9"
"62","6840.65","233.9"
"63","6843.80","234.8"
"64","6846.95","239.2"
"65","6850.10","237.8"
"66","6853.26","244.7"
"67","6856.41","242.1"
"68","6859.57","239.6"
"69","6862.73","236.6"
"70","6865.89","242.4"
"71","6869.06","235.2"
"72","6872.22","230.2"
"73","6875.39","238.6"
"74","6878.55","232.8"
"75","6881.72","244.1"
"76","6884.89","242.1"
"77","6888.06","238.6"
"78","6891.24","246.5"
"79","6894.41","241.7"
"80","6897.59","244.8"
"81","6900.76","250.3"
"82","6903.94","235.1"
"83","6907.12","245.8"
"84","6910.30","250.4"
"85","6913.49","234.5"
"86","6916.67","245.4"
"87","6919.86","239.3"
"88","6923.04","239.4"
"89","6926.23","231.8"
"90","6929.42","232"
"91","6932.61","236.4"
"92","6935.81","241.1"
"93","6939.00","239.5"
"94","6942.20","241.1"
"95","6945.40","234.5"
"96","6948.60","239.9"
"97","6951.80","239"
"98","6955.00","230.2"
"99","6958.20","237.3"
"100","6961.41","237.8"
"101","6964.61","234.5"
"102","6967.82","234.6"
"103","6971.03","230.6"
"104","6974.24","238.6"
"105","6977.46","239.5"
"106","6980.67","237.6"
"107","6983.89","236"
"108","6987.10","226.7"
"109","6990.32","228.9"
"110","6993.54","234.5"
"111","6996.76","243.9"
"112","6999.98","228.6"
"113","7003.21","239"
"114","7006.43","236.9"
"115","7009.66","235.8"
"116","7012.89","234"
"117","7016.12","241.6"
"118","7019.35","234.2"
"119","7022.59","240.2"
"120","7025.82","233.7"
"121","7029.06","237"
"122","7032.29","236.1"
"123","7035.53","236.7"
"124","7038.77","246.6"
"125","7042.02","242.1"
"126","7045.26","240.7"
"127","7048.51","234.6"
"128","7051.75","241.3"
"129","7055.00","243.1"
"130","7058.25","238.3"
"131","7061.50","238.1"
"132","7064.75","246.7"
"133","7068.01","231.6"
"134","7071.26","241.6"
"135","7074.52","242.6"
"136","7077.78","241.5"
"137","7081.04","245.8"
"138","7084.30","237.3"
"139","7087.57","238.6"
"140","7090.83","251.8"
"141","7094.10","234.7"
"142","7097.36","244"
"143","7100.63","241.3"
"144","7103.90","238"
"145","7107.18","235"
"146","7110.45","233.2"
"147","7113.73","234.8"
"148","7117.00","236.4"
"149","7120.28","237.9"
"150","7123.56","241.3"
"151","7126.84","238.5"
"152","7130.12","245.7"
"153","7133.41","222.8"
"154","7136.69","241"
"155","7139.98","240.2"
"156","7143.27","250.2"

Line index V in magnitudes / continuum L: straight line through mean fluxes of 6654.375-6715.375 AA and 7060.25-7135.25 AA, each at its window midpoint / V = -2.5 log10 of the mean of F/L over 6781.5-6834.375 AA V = 0.09 mag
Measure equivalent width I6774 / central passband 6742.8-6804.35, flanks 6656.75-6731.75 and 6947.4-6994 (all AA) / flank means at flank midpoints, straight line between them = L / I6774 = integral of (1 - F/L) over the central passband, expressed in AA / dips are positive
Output 1.8 AA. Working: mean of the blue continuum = 276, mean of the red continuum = 235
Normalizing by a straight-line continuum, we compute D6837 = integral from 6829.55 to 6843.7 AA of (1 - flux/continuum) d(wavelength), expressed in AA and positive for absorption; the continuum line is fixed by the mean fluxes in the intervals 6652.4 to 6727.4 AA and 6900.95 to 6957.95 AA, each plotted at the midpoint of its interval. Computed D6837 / 0.8 AA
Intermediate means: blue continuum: 276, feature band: 238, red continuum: 239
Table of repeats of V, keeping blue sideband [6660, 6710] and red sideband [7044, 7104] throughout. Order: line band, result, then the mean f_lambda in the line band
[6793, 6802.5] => 0.077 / 248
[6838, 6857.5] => 0.098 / 239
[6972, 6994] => 0.066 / 234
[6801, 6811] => 0.100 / 242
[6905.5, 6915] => 0.053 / 243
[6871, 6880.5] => 0.107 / 234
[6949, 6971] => 0.070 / 236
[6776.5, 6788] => 0.064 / 252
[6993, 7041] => 0.038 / 237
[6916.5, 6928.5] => 0.074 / 238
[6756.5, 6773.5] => 0.045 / 258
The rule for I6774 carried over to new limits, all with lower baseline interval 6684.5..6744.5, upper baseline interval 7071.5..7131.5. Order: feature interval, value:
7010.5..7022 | 0.5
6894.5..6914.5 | 1.0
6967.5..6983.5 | 0.9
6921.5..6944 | 1.5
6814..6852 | 3.4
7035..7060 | 0.4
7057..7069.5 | 0.2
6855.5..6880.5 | 2.2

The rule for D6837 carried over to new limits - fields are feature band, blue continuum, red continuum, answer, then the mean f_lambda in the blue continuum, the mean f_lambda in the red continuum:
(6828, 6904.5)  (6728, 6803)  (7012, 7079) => 3.7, 259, 239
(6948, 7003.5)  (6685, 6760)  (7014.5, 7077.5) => 2.4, 270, 239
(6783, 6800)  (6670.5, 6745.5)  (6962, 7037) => 0.7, 273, 236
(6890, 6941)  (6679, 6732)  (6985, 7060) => 1.8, 275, 237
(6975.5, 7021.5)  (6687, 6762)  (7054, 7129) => 2.2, 270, 240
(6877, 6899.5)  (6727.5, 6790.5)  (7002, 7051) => 0.7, 261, 238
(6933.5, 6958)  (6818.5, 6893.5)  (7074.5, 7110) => 0.2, 239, 241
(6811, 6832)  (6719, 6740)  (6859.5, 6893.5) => 0.7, 270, 239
